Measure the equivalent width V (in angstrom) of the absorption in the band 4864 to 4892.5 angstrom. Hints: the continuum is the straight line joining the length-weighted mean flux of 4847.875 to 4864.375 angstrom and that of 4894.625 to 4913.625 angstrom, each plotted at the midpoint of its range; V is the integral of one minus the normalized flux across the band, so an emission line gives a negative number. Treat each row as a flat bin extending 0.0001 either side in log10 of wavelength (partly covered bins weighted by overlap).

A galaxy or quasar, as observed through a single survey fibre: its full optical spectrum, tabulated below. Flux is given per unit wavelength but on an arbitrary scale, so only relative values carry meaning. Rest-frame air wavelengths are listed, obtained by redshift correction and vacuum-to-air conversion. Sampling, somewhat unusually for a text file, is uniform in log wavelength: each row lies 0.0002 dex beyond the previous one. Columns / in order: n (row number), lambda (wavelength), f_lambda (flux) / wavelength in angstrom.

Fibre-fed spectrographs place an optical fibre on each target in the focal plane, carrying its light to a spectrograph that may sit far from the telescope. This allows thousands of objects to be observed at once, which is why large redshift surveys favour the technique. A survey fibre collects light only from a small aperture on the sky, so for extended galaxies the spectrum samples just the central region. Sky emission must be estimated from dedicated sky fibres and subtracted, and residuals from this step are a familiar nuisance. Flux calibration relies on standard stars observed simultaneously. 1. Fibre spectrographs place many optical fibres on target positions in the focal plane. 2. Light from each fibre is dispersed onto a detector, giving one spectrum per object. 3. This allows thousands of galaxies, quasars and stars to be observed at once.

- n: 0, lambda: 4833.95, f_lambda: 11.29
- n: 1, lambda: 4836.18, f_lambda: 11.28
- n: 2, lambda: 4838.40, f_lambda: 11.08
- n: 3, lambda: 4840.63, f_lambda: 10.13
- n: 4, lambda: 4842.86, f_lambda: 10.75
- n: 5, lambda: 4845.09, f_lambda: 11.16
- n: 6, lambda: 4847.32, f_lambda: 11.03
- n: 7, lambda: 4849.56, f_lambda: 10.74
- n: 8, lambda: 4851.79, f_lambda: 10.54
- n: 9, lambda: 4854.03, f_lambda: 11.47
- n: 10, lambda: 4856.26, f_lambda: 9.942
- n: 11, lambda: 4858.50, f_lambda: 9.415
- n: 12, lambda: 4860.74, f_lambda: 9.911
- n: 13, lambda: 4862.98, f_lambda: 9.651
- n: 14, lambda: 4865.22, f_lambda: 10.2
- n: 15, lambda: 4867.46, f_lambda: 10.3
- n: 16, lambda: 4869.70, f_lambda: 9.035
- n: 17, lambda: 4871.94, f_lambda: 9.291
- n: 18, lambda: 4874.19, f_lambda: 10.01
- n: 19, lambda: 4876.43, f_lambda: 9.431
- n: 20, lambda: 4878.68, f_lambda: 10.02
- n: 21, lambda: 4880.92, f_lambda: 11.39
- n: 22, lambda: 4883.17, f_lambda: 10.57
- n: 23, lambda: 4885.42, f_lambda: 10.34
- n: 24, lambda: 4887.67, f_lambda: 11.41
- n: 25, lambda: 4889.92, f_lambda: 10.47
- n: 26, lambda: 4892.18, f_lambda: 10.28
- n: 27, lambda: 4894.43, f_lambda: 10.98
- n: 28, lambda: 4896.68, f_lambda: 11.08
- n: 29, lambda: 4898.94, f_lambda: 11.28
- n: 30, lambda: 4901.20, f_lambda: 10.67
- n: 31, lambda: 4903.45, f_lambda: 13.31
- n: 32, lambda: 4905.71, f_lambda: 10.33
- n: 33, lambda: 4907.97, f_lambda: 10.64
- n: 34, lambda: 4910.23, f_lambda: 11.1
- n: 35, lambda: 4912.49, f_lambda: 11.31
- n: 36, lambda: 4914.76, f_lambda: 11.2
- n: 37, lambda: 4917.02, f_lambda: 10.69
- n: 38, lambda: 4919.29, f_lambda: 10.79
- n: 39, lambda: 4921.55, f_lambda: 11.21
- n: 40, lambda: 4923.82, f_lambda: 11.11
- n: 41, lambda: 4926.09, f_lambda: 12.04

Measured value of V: 1.3 angstrom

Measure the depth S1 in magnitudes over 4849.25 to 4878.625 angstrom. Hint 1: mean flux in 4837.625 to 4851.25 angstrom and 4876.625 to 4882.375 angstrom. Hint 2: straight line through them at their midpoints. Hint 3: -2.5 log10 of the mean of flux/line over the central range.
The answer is 0.07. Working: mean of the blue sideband 10.8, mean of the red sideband 10.5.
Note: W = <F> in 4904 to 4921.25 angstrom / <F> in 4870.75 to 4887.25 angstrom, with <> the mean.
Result 1.1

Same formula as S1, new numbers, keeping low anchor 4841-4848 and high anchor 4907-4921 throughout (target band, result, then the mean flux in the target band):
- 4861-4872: 0.122 mag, 9.76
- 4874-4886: 0.063 mag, 10.3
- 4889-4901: 0.014 mag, 10.8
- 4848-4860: 0.049 mag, 10.4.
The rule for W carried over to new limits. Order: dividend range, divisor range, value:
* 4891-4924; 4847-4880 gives 1.10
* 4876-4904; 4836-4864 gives 1.03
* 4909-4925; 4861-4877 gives 1.14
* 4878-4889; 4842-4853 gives 0.99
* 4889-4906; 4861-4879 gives 1.14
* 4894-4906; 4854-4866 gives 1.14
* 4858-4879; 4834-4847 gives 0.89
